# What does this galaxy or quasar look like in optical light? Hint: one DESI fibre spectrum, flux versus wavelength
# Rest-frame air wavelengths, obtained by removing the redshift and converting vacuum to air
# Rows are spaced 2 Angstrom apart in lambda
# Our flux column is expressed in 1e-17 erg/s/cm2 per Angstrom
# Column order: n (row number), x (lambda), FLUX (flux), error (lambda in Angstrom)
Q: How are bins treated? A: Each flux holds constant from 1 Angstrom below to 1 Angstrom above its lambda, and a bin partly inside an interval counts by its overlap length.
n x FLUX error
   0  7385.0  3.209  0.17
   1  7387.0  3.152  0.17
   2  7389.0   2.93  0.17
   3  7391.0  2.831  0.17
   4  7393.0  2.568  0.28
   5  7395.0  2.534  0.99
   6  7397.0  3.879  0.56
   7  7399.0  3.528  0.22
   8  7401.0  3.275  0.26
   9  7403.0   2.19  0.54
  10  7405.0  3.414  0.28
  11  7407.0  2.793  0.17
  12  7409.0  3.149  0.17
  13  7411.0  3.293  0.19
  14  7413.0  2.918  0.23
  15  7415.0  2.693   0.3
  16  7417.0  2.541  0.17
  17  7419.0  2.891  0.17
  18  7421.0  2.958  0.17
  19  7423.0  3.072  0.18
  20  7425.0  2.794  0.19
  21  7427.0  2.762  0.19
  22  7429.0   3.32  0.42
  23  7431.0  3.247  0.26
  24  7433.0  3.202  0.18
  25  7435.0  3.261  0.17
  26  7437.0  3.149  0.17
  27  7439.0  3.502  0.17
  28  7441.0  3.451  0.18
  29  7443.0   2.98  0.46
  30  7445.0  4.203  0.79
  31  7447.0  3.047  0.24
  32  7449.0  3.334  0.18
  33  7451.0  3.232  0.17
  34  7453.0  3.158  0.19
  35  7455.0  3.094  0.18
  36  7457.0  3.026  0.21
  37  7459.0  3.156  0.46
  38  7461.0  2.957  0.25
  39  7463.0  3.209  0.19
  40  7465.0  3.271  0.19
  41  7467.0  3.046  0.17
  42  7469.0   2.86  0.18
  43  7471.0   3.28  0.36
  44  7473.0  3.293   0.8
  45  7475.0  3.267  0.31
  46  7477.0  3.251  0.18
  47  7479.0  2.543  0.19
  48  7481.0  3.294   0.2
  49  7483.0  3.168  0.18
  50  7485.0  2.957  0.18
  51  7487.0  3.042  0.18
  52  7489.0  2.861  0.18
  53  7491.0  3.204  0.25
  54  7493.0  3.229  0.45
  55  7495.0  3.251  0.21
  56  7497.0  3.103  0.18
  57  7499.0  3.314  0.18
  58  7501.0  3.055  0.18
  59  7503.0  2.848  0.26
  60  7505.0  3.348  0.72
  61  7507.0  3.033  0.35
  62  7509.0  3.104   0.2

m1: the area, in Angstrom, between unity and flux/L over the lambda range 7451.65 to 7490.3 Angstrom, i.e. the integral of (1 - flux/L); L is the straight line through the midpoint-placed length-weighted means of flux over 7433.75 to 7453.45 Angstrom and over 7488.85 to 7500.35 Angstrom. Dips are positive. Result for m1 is 1.88 Angstrom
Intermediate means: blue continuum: 3.33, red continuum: 3.18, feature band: 3.09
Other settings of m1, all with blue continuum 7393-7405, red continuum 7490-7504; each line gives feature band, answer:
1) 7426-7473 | -1.5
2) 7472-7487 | 0.1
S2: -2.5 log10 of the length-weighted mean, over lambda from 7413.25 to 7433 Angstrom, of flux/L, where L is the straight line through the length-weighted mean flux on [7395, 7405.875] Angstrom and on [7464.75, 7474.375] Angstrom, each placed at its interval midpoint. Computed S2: 0.09 mag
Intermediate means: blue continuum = 3.19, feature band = 2.93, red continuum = 3.15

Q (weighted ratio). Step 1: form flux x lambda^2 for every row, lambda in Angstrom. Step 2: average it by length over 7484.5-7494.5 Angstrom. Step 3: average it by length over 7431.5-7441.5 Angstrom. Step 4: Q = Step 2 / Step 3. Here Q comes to 0.94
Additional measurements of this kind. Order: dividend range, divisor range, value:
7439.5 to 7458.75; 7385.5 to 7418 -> 1.11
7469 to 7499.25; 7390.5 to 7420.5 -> 1.07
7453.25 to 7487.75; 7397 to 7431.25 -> 1.05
